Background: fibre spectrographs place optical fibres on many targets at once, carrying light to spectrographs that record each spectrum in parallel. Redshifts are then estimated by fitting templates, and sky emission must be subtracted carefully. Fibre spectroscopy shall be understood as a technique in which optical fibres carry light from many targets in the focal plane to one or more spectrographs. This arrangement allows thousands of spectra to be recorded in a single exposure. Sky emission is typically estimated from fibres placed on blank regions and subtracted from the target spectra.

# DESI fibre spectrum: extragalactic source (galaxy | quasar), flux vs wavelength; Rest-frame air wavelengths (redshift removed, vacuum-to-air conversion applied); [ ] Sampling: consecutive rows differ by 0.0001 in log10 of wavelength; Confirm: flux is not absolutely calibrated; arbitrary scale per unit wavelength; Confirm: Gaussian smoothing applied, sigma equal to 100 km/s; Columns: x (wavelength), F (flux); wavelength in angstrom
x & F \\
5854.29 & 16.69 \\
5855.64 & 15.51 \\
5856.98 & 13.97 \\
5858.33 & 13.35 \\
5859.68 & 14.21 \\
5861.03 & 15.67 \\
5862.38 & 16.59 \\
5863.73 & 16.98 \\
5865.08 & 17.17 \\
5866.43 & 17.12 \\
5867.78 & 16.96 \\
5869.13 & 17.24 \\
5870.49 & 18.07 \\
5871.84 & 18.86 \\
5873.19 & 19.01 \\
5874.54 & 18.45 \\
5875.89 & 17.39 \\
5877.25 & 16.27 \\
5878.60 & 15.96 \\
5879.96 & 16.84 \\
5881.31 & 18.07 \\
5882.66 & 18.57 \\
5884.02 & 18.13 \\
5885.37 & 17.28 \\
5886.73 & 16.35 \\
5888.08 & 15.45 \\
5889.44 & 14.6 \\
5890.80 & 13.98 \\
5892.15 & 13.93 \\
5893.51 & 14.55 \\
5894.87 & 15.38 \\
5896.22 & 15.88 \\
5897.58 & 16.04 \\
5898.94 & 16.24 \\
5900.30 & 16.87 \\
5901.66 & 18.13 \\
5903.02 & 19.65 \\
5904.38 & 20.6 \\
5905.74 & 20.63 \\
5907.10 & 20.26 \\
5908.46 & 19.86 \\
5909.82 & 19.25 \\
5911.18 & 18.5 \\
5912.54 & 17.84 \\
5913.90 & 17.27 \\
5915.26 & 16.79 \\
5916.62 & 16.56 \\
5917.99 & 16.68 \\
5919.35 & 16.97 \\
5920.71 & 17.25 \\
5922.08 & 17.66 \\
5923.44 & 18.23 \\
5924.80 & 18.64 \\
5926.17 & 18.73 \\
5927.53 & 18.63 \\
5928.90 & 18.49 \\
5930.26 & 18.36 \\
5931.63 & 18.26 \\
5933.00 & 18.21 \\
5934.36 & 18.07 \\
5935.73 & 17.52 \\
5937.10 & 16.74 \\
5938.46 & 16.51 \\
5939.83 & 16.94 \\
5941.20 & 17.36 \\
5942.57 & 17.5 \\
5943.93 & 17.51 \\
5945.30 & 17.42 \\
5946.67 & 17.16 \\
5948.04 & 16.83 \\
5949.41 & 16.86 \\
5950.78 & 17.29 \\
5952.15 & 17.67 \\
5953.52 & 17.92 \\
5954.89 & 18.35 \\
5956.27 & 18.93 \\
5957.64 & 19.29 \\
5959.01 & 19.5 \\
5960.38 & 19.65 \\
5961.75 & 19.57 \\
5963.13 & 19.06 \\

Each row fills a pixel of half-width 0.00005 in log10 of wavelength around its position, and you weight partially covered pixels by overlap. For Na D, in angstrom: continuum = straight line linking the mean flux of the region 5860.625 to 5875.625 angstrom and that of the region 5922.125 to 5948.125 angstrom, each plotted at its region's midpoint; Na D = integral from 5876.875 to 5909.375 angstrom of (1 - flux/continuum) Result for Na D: 0.9 angstrom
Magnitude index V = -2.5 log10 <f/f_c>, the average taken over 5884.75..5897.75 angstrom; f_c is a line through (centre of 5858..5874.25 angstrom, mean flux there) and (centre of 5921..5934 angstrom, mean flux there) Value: 0.14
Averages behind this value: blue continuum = 16.9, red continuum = 18.3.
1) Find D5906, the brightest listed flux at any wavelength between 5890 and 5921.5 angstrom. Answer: 20.63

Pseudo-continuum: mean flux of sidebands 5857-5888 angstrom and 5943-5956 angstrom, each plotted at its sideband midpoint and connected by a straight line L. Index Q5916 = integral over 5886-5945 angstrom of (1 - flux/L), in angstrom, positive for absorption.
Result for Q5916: -0.6 angstrom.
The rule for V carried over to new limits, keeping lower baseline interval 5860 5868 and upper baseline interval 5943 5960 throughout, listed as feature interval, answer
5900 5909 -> -0.14 mag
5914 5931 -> -0.01 mag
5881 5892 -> 0.04 mag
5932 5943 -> 0.02 mag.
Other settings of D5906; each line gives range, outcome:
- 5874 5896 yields 18.57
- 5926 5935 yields 18.73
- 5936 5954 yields 17.92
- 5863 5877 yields 19.01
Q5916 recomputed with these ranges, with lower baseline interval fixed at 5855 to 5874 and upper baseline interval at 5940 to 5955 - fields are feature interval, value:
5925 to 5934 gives -0.6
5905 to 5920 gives -1.1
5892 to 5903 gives 0.4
